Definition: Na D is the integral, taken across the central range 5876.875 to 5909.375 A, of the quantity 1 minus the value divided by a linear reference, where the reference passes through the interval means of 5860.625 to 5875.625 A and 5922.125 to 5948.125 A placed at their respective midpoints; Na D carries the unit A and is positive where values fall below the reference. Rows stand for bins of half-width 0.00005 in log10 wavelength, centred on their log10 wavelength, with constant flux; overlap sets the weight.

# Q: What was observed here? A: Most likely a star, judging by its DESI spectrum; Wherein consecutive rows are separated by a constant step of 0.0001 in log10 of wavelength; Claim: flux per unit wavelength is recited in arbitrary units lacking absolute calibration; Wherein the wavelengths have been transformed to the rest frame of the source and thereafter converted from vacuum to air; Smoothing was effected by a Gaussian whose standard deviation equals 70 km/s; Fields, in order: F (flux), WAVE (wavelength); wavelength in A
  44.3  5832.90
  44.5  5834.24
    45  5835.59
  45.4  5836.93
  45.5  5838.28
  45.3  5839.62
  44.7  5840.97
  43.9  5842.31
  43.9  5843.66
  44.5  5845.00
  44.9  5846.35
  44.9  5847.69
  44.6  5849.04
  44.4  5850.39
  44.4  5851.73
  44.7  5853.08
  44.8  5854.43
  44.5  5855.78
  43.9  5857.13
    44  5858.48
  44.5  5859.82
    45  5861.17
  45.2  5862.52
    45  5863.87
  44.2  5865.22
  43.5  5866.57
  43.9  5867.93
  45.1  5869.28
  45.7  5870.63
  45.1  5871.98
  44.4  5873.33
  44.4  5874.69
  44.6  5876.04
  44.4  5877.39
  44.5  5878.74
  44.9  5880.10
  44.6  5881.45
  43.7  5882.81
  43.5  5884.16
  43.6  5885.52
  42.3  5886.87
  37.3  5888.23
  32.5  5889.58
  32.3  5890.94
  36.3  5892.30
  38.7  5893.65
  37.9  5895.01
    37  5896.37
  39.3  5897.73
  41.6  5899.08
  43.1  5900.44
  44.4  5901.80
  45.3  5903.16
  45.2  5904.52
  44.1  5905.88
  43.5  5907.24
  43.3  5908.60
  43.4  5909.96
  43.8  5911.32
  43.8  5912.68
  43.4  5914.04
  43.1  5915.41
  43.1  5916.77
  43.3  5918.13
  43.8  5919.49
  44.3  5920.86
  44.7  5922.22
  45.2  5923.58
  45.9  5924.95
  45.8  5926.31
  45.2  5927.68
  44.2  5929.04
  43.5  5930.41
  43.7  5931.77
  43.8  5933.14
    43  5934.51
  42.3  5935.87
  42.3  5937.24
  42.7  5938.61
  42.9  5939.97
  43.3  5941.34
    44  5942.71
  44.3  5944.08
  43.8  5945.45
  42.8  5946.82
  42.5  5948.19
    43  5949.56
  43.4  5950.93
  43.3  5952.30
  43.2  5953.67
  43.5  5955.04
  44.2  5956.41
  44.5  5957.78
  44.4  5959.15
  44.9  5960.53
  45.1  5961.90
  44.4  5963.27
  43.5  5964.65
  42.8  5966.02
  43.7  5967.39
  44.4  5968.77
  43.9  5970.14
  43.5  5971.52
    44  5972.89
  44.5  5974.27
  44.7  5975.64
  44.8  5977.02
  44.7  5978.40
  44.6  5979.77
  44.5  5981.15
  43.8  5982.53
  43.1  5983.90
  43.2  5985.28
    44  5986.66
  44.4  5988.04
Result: 2.2 A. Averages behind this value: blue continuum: 44.7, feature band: 41.4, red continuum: 43.8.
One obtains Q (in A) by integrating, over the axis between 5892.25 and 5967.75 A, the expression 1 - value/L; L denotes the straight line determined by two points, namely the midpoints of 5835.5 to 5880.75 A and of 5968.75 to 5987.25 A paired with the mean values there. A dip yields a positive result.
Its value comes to 1.74 A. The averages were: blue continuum 44.6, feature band 43.3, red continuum 44.1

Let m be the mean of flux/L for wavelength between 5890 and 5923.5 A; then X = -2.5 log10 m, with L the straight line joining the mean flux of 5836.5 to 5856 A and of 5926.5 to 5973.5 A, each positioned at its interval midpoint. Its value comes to 0.052 mag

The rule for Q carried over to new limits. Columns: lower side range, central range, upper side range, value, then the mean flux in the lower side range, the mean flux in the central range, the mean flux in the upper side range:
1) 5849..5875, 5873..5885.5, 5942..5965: 0.0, 44.6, 44.3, 43.8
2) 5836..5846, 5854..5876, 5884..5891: -1.5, 44.8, 44.6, 38.8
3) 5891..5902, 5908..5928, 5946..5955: -1.7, 39.2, 44.1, 43.1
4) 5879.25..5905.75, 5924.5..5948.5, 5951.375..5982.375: -0.5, 40.8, 43.7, 44.1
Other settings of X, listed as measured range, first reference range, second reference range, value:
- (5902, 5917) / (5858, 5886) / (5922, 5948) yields 0.01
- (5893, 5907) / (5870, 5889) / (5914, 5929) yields 0.06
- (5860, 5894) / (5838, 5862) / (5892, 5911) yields 0.01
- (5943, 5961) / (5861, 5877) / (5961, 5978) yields 0.01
